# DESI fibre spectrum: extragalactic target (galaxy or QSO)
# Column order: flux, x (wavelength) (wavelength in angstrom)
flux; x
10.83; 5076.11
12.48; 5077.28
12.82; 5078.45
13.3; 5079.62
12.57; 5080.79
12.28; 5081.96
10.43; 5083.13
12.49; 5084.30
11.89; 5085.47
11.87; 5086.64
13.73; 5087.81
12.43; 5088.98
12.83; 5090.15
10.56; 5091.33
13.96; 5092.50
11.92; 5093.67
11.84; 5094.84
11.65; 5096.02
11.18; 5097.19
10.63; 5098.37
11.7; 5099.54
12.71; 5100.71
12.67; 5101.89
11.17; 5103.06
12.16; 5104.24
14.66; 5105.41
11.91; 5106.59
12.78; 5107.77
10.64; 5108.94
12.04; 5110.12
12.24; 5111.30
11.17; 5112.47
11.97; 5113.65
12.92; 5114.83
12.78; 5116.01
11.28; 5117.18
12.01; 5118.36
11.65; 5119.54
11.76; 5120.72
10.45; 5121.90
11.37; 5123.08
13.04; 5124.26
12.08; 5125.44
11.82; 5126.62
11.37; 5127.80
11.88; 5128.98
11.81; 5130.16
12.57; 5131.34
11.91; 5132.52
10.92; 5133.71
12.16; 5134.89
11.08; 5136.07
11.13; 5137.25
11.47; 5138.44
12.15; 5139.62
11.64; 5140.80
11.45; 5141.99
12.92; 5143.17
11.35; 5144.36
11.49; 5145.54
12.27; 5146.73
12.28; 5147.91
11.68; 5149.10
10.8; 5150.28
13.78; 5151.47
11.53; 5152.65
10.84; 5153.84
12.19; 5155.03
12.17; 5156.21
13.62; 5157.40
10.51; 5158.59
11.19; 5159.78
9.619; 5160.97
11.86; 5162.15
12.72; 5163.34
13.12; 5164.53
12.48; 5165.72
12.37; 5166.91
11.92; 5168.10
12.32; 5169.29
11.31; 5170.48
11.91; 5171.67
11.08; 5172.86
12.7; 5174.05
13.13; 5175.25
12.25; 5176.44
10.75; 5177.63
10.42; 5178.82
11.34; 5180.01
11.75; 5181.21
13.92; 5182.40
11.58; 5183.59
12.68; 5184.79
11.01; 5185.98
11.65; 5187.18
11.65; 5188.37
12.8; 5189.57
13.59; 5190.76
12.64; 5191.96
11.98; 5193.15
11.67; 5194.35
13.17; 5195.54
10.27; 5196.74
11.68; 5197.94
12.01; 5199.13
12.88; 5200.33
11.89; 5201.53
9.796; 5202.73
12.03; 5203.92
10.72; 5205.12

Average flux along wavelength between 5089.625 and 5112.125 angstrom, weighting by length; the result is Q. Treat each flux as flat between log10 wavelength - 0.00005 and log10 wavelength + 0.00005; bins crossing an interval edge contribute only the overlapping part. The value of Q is 12.1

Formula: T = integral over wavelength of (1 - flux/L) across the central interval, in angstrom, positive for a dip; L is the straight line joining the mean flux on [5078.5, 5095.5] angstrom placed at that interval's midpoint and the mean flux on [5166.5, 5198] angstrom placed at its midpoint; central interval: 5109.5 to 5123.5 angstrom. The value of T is 0.46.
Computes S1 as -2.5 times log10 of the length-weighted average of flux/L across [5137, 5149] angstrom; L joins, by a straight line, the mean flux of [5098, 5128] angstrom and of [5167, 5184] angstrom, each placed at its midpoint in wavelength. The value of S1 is 0.01 mag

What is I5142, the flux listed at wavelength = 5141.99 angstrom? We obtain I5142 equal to 11.45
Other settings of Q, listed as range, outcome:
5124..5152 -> 11.9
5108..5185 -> 11.9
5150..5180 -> 11.9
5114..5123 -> 11.8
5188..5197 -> 12.3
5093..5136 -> 11.9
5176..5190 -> 11.8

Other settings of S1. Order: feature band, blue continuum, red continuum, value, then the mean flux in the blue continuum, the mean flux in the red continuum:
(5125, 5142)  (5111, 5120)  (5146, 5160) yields 0.02 mag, 12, 11.9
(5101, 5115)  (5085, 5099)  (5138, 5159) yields -0.02 mag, 12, 11.9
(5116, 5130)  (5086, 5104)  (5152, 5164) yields 0.01 mag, 12.1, 11.6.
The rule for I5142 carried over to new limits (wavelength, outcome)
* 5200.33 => 12.88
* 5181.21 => 11.75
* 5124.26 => 13.04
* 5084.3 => 12.49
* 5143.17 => 12.92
